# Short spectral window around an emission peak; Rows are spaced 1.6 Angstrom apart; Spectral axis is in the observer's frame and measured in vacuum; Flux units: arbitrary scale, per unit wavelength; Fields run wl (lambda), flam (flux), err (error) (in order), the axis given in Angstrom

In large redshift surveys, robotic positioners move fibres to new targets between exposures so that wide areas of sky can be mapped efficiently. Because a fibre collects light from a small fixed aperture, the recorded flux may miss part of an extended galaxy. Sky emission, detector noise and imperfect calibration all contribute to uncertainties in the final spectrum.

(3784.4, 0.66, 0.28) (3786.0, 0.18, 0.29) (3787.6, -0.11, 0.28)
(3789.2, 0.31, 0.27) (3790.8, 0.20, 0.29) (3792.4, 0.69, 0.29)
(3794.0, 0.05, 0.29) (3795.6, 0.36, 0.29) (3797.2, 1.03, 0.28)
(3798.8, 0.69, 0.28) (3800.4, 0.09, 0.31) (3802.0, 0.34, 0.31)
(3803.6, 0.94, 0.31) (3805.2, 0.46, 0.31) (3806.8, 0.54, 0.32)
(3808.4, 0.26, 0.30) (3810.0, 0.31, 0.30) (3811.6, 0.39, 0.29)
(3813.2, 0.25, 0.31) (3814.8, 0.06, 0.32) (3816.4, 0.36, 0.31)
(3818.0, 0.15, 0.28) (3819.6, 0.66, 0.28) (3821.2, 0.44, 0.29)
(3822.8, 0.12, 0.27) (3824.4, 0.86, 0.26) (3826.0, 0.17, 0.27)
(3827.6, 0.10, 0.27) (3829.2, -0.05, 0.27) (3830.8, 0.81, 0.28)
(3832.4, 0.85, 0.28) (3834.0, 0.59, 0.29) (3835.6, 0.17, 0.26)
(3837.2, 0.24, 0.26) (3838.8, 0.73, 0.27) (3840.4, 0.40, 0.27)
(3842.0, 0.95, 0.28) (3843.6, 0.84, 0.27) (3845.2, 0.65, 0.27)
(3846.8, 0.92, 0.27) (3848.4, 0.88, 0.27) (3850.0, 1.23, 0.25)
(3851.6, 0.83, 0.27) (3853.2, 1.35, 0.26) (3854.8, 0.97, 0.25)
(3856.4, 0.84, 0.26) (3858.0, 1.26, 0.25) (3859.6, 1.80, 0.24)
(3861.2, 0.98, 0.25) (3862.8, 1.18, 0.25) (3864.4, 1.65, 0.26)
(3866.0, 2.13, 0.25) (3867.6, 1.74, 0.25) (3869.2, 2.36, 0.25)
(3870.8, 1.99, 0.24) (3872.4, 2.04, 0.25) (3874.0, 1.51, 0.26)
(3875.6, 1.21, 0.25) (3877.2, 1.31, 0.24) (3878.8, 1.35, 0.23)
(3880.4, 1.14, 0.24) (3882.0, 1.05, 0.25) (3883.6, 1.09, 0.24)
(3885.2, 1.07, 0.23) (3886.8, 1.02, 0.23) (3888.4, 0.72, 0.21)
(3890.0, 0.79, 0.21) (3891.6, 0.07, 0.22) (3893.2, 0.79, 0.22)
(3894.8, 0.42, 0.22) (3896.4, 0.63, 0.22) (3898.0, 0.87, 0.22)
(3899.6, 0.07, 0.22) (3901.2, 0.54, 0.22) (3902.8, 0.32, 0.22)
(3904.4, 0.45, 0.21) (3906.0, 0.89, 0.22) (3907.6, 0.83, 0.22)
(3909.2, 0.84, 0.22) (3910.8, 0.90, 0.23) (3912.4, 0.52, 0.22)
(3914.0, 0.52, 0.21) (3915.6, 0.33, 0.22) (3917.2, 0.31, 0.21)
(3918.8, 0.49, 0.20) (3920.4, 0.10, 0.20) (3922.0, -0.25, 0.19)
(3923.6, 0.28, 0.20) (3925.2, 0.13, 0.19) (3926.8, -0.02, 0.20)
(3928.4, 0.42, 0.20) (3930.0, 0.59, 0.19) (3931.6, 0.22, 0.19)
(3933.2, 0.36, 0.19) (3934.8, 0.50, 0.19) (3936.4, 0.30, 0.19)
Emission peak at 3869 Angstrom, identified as Ly-alpha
